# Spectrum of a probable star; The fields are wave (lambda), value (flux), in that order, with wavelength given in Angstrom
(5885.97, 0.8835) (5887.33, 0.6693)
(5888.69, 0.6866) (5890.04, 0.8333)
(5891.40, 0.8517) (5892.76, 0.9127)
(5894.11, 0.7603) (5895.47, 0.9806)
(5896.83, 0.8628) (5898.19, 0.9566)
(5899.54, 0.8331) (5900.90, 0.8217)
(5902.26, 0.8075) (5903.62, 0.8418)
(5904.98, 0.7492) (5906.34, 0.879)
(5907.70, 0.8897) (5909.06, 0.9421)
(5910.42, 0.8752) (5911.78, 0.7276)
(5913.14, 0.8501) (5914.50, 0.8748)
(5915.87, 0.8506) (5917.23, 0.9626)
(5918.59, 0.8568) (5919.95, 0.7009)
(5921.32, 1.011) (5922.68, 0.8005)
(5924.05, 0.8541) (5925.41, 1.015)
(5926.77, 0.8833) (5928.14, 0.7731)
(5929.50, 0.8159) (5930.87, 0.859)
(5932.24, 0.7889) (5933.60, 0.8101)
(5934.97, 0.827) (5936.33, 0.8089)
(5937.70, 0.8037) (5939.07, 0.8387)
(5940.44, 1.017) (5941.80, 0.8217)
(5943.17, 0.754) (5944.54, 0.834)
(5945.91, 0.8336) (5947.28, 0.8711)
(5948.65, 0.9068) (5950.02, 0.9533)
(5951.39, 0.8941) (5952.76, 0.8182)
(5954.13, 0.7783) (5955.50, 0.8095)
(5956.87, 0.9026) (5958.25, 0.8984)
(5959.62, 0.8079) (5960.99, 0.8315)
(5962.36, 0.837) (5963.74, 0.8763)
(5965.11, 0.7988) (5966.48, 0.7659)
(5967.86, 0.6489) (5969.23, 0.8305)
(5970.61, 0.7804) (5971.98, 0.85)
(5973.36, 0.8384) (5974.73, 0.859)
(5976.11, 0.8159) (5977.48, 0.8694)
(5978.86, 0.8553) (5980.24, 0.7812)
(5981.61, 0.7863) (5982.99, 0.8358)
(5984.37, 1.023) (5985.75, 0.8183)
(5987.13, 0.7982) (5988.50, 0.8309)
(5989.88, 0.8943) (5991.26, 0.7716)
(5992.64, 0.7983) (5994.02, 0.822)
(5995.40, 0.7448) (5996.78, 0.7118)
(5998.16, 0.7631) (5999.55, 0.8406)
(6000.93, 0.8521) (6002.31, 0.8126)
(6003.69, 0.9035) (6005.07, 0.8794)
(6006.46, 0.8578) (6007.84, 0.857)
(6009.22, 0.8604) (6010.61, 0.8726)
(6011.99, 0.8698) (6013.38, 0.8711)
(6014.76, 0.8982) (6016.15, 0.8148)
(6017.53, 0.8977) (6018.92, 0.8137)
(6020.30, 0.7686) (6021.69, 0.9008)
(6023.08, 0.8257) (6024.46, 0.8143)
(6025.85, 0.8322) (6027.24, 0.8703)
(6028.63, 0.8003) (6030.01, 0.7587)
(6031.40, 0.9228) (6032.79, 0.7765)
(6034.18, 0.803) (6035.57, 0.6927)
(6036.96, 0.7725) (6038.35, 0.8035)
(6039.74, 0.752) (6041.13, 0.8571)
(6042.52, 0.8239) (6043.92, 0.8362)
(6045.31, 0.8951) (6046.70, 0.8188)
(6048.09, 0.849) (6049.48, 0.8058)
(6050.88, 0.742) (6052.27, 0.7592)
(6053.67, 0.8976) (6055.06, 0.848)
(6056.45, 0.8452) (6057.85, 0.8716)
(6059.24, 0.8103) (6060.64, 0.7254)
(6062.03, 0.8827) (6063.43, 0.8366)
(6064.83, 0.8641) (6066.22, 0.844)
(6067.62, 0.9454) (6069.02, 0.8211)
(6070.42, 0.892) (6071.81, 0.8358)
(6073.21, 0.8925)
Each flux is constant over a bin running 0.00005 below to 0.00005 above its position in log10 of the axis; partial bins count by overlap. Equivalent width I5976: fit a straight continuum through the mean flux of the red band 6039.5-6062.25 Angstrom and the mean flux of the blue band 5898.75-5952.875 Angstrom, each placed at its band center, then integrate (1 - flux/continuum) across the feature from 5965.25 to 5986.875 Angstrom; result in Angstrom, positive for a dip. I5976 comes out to 0.5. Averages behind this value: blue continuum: 0.852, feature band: 0.823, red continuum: 0.825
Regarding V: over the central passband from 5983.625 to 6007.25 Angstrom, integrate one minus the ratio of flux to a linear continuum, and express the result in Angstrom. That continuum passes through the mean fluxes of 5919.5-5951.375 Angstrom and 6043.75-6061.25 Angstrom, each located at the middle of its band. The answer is 0.2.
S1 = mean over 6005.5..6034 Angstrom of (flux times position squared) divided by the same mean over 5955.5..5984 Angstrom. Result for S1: 1.0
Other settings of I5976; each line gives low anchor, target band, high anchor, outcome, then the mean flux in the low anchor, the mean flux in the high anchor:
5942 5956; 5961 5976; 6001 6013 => 0.7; 0.845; 0.864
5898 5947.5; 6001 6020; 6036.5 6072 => -0.5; 0.849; 0.833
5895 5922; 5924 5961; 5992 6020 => 0.1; 0.863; 0.836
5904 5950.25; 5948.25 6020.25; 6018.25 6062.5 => -0.1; 0.853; 0.818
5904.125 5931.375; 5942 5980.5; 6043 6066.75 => 0.8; 0.858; 0.831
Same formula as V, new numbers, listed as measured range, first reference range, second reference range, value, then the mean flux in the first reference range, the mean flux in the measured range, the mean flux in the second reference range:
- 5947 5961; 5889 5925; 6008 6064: -0.27 Angstrom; 0.857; 0.862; 0.828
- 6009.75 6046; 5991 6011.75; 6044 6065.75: -0.03 Angstrom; 0.825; 0.829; 0.831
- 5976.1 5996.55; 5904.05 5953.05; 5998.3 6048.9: 0.36 Angstrom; 0.854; 0.828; 0.835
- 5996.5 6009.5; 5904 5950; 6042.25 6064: 0.01 Angstrom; 0.852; 0.837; 0.828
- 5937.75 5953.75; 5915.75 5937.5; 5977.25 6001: -0.42 Angstrom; 0.85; 0.863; 0.82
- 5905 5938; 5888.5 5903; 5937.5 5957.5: 0.13 Angstrom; 0.852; 0.851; 0.857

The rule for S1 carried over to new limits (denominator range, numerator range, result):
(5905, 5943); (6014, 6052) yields 1.00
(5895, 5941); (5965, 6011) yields 0.99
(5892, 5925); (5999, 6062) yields 1.01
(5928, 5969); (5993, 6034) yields 1.02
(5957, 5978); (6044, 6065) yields 1.04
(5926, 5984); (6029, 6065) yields 1.01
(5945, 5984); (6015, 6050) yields 1.01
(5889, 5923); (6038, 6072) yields 1.02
